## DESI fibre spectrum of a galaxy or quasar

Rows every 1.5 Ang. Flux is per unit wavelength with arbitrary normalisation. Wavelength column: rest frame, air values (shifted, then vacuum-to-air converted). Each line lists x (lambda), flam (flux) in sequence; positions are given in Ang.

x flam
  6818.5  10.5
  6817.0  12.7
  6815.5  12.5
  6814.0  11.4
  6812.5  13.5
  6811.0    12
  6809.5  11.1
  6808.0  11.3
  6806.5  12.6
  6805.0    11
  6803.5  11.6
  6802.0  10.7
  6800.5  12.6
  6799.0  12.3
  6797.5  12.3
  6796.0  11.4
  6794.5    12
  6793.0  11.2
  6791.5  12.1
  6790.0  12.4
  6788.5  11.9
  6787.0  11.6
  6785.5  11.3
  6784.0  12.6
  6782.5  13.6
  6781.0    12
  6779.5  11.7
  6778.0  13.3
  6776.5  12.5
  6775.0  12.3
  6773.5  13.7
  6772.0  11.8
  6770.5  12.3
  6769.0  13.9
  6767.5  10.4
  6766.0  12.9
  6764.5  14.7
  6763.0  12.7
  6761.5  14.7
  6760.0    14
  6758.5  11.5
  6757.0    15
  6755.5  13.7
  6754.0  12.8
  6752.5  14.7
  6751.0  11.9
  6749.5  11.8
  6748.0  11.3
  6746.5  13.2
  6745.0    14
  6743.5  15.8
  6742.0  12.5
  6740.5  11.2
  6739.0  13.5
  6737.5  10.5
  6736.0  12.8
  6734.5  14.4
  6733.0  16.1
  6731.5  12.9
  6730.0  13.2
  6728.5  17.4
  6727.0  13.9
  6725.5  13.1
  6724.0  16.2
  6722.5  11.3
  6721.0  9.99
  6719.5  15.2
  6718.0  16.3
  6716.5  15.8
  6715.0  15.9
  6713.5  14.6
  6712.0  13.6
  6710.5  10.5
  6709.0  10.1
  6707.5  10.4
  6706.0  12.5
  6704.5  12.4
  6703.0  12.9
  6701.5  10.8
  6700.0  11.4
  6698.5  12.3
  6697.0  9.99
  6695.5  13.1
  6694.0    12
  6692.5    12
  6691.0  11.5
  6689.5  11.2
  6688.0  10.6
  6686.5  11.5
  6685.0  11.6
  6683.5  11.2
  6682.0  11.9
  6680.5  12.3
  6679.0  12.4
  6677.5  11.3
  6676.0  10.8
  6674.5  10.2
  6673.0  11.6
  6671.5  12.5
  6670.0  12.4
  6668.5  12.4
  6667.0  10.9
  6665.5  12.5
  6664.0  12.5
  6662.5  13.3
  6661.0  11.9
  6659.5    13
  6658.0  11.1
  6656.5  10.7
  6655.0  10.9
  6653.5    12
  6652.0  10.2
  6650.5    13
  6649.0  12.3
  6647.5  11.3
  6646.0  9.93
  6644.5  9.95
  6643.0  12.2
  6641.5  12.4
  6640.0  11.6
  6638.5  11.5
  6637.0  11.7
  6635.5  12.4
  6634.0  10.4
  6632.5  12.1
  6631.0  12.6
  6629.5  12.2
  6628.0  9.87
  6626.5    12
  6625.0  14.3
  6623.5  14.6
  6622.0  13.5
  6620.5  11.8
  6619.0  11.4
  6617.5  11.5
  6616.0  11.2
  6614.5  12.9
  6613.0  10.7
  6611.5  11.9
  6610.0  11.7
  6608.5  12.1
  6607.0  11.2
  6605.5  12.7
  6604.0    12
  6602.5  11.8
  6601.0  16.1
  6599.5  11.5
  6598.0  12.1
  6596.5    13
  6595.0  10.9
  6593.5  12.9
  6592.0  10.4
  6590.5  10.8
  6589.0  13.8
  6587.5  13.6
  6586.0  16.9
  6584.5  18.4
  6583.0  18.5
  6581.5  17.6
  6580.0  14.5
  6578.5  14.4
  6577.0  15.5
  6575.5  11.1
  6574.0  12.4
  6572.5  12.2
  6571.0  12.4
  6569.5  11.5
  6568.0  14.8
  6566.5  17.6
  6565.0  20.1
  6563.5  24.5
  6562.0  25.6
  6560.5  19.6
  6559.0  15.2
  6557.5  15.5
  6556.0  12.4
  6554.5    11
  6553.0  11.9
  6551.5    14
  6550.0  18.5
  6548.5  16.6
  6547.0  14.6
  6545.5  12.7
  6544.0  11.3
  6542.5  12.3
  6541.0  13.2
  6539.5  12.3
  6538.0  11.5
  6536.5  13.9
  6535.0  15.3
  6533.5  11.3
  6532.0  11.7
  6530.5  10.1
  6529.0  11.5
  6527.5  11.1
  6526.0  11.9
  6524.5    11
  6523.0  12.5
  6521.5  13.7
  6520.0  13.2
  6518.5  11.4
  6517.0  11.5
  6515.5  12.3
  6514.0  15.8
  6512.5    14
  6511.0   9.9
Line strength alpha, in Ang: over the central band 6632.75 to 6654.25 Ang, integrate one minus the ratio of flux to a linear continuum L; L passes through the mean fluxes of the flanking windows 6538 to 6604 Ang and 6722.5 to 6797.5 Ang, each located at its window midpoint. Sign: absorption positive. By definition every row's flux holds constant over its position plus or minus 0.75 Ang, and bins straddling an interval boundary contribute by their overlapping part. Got 3.7 Ang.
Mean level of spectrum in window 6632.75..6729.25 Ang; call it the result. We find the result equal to 12.1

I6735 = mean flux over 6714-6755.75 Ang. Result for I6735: 13.6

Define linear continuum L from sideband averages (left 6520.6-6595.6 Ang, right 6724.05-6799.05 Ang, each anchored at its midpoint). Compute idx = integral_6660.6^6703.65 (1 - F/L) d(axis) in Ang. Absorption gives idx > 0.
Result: 5.3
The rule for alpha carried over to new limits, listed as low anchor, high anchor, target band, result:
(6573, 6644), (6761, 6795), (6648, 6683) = 2.4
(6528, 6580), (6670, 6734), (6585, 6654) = 7.3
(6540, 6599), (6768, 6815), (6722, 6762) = -2.4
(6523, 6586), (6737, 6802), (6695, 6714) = 1.9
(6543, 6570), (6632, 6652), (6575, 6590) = -0.8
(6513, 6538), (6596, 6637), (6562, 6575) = -4.1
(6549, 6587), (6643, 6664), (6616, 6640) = 1.4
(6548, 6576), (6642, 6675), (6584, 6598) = 1.2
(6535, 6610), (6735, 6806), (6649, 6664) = 1.9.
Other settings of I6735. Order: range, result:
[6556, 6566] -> 19.4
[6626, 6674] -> 11.7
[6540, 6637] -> 13.7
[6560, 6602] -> 15.1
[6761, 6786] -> 12.7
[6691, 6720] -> 12.7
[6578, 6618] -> 13.2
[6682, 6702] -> 11.5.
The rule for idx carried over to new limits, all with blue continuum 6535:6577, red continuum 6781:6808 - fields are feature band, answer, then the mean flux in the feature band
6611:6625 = 1.75 Ang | 12.3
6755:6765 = -1.12 Ang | 13.7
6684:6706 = 2.41 Ang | 11.7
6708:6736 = -2.31 Ang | 13.9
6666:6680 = 1.83 Ang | 11.6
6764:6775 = -0.45 Ang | 12.7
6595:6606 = 1.26 Ang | 12.6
